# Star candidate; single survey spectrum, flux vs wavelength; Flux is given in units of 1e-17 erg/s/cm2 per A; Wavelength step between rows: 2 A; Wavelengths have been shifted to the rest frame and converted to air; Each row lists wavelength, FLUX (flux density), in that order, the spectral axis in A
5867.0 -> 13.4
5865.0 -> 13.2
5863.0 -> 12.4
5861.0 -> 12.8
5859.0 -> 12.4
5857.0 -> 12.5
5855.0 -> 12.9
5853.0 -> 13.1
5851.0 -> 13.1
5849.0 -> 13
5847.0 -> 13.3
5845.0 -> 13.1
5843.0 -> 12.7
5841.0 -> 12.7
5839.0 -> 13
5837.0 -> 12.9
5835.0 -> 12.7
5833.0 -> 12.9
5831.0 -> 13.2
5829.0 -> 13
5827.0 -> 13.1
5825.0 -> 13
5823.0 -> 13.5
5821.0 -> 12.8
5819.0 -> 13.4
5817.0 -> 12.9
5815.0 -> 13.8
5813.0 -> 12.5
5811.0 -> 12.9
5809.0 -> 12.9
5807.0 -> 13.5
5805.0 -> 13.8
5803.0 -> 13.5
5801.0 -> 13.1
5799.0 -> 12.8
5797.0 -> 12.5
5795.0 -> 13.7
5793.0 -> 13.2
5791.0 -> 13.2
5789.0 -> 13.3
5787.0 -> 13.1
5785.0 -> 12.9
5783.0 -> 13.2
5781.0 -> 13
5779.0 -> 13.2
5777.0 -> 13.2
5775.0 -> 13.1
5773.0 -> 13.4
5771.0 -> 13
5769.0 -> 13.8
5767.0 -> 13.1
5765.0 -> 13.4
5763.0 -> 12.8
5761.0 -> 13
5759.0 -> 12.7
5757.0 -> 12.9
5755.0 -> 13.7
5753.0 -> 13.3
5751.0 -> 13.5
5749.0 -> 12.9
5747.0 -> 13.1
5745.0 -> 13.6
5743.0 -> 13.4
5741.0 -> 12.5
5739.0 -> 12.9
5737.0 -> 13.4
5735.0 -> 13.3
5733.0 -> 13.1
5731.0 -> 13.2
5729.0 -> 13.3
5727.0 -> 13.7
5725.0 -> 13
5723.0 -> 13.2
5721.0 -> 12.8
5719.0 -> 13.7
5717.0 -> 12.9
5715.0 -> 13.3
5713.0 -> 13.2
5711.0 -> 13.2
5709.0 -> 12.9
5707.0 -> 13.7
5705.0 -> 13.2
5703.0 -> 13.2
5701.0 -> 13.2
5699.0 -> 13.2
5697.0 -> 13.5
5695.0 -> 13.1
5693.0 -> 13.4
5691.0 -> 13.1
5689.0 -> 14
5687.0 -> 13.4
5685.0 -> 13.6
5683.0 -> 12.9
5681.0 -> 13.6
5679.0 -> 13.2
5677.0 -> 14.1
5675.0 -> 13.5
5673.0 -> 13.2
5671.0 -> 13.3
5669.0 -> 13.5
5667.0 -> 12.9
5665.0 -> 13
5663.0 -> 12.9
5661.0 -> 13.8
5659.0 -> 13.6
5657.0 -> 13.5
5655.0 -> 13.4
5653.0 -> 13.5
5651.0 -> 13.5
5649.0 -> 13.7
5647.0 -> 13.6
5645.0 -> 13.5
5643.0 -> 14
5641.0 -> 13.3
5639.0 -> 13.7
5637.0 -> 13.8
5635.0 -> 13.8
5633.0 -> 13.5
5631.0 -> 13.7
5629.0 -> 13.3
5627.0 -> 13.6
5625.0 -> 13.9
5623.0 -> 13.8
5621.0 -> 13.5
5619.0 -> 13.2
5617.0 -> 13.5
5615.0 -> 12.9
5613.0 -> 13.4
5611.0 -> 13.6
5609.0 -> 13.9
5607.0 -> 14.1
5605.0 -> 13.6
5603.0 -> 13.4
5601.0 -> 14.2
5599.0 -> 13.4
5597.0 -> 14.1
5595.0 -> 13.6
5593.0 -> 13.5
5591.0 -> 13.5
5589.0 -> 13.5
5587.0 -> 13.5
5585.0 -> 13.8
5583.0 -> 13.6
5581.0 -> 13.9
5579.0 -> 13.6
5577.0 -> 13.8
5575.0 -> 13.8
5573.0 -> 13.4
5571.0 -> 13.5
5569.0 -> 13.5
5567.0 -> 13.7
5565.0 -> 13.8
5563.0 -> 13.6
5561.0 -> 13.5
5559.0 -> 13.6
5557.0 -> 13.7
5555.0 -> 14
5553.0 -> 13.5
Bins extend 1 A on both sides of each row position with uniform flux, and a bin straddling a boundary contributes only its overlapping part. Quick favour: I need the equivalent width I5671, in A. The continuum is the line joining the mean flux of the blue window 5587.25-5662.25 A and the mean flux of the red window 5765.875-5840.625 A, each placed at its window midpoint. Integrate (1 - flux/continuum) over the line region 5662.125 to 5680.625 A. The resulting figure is 0.2 A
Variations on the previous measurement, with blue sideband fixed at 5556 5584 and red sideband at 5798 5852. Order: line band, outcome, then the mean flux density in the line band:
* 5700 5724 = 0.2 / 13.2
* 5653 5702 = 0.1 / 13.4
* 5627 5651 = -0.2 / 13.6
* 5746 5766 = 0.2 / 13.1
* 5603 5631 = 0.0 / 13.6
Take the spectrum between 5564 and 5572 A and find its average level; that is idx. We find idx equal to 13.6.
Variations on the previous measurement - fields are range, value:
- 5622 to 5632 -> 13.7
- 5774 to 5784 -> 13.1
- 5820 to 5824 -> 13.2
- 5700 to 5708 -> 13.3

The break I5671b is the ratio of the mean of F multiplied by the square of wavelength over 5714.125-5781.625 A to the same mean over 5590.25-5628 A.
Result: 1.0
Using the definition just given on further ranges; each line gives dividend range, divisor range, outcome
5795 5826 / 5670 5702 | 1.02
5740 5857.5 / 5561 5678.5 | 1.03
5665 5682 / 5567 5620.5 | 1.01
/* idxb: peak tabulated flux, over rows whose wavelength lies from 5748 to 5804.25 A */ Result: 13.8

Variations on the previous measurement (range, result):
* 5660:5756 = 14.1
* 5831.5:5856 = 13.3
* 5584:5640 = 14.2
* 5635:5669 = 14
